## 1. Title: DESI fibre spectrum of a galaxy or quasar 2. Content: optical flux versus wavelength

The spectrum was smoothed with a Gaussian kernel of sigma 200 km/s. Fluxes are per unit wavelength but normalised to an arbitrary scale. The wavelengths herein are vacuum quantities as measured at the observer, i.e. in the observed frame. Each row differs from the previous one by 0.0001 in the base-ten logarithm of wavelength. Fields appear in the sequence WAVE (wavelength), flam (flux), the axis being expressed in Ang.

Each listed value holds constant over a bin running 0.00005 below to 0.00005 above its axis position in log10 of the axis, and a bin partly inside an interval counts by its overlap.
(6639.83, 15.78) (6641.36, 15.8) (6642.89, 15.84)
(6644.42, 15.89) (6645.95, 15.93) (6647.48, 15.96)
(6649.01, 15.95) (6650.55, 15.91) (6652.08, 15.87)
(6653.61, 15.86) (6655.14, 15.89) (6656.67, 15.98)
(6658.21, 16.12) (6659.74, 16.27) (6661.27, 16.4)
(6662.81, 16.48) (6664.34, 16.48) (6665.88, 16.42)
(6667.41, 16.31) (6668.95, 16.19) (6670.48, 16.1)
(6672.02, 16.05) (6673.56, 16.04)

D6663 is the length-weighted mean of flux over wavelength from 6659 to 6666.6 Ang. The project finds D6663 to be 16.4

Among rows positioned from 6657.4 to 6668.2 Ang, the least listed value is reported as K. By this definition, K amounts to 16.12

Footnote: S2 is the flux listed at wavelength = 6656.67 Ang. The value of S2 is 15.98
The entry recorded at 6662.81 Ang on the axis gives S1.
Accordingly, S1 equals 16.48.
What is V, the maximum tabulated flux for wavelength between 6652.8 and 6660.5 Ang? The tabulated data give 16.27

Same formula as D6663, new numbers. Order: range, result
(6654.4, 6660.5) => 16.1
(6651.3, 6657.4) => 15.9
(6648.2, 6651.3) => 15.9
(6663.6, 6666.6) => 16.4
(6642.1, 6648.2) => 15.9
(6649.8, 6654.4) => 15.9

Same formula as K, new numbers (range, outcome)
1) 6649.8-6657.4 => 15.86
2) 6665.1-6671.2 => 16.1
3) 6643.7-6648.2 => 15.89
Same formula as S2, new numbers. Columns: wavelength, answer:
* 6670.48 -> 16.1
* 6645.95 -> 15.93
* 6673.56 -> 16.04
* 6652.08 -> 15.87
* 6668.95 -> 16.19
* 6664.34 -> 16.48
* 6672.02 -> 16.05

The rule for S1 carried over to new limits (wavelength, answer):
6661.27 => 16.4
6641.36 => 15.8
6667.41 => 16.31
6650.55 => 15.91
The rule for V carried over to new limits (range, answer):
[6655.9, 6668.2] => 16.48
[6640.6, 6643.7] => 15.84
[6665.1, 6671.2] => 16.42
